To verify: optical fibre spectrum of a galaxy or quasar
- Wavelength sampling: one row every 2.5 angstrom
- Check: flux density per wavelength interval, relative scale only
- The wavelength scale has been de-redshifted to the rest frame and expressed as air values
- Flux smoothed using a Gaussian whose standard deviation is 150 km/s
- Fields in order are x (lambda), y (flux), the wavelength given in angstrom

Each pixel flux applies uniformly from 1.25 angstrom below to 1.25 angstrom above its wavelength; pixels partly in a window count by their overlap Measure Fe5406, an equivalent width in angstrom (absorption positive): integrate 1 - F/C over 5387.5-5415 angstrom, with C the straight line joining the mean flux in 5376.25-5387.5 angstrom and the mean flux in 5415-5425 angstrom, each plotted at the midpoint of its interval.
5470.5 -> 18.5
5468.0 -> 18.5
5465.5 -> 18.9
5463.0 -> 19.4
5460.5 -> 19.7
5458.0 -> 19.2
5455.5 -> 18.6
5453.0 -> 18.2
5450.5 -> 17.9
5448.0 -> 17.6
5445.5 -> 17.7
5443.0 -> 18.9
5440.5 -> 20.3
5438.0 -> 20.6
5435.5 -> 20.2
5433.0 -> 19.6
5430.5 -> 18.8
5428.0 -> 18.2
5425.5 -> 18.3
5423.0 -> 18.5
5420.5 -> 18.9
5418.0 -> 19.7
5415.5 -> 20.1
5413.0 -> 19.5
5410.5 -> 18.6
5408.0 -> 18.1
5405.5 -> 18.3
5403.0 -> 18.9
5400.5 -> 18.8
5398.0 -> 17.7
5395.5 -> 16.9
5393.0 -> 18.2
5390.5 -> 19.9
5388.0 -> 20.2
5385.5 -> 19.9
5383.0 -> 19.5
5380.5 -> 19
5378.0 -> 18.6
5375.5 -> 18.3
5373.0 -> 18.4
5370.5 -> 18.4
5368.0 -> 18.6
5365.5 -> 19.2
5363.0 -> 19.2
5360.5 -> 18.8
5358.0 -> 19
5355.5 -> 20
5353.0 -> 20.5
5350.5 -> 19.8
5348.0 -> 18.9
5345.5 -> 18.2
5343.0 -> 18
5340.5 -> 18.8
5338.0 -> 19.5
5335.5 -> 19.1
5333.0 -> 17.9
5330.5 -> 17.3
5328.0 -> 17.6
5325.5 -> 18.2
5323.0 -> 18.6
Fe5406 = 0.8 angstrom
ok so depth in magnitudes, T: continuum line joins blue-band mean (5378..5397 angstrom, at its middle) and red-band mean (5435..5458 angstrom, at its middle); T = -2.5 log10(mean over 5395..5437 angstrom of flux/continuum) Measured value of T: 0.008 mag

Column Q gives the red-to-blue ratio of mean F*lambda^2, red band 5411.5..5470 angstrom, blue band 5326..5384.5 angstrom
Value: 1.04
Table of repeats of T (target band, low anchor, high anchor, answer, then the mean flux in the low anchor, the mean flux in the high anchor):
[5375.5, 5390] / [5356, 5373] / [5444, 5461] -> -0.03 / 18.9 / 18.4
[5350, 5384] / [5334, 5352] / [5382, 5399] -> -0.01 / 18.9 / 18.9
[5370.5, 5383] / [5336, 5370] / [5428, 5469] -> 0.02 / 19.1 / 19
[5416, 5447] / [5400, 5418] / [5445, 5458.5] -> -0.04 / 19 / 18.2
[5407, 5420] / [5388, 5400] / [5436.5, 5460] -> -0.04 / 18.4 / 18.8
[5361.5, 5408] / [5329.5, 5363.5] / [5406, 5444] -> 0.02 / 18.9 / 19.2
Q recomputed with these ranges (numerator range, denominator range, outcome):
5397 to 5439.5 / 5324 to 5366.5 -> 1.04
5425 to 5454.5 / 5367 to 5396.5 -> 1.02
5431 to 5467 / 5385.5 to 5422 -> 1.03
